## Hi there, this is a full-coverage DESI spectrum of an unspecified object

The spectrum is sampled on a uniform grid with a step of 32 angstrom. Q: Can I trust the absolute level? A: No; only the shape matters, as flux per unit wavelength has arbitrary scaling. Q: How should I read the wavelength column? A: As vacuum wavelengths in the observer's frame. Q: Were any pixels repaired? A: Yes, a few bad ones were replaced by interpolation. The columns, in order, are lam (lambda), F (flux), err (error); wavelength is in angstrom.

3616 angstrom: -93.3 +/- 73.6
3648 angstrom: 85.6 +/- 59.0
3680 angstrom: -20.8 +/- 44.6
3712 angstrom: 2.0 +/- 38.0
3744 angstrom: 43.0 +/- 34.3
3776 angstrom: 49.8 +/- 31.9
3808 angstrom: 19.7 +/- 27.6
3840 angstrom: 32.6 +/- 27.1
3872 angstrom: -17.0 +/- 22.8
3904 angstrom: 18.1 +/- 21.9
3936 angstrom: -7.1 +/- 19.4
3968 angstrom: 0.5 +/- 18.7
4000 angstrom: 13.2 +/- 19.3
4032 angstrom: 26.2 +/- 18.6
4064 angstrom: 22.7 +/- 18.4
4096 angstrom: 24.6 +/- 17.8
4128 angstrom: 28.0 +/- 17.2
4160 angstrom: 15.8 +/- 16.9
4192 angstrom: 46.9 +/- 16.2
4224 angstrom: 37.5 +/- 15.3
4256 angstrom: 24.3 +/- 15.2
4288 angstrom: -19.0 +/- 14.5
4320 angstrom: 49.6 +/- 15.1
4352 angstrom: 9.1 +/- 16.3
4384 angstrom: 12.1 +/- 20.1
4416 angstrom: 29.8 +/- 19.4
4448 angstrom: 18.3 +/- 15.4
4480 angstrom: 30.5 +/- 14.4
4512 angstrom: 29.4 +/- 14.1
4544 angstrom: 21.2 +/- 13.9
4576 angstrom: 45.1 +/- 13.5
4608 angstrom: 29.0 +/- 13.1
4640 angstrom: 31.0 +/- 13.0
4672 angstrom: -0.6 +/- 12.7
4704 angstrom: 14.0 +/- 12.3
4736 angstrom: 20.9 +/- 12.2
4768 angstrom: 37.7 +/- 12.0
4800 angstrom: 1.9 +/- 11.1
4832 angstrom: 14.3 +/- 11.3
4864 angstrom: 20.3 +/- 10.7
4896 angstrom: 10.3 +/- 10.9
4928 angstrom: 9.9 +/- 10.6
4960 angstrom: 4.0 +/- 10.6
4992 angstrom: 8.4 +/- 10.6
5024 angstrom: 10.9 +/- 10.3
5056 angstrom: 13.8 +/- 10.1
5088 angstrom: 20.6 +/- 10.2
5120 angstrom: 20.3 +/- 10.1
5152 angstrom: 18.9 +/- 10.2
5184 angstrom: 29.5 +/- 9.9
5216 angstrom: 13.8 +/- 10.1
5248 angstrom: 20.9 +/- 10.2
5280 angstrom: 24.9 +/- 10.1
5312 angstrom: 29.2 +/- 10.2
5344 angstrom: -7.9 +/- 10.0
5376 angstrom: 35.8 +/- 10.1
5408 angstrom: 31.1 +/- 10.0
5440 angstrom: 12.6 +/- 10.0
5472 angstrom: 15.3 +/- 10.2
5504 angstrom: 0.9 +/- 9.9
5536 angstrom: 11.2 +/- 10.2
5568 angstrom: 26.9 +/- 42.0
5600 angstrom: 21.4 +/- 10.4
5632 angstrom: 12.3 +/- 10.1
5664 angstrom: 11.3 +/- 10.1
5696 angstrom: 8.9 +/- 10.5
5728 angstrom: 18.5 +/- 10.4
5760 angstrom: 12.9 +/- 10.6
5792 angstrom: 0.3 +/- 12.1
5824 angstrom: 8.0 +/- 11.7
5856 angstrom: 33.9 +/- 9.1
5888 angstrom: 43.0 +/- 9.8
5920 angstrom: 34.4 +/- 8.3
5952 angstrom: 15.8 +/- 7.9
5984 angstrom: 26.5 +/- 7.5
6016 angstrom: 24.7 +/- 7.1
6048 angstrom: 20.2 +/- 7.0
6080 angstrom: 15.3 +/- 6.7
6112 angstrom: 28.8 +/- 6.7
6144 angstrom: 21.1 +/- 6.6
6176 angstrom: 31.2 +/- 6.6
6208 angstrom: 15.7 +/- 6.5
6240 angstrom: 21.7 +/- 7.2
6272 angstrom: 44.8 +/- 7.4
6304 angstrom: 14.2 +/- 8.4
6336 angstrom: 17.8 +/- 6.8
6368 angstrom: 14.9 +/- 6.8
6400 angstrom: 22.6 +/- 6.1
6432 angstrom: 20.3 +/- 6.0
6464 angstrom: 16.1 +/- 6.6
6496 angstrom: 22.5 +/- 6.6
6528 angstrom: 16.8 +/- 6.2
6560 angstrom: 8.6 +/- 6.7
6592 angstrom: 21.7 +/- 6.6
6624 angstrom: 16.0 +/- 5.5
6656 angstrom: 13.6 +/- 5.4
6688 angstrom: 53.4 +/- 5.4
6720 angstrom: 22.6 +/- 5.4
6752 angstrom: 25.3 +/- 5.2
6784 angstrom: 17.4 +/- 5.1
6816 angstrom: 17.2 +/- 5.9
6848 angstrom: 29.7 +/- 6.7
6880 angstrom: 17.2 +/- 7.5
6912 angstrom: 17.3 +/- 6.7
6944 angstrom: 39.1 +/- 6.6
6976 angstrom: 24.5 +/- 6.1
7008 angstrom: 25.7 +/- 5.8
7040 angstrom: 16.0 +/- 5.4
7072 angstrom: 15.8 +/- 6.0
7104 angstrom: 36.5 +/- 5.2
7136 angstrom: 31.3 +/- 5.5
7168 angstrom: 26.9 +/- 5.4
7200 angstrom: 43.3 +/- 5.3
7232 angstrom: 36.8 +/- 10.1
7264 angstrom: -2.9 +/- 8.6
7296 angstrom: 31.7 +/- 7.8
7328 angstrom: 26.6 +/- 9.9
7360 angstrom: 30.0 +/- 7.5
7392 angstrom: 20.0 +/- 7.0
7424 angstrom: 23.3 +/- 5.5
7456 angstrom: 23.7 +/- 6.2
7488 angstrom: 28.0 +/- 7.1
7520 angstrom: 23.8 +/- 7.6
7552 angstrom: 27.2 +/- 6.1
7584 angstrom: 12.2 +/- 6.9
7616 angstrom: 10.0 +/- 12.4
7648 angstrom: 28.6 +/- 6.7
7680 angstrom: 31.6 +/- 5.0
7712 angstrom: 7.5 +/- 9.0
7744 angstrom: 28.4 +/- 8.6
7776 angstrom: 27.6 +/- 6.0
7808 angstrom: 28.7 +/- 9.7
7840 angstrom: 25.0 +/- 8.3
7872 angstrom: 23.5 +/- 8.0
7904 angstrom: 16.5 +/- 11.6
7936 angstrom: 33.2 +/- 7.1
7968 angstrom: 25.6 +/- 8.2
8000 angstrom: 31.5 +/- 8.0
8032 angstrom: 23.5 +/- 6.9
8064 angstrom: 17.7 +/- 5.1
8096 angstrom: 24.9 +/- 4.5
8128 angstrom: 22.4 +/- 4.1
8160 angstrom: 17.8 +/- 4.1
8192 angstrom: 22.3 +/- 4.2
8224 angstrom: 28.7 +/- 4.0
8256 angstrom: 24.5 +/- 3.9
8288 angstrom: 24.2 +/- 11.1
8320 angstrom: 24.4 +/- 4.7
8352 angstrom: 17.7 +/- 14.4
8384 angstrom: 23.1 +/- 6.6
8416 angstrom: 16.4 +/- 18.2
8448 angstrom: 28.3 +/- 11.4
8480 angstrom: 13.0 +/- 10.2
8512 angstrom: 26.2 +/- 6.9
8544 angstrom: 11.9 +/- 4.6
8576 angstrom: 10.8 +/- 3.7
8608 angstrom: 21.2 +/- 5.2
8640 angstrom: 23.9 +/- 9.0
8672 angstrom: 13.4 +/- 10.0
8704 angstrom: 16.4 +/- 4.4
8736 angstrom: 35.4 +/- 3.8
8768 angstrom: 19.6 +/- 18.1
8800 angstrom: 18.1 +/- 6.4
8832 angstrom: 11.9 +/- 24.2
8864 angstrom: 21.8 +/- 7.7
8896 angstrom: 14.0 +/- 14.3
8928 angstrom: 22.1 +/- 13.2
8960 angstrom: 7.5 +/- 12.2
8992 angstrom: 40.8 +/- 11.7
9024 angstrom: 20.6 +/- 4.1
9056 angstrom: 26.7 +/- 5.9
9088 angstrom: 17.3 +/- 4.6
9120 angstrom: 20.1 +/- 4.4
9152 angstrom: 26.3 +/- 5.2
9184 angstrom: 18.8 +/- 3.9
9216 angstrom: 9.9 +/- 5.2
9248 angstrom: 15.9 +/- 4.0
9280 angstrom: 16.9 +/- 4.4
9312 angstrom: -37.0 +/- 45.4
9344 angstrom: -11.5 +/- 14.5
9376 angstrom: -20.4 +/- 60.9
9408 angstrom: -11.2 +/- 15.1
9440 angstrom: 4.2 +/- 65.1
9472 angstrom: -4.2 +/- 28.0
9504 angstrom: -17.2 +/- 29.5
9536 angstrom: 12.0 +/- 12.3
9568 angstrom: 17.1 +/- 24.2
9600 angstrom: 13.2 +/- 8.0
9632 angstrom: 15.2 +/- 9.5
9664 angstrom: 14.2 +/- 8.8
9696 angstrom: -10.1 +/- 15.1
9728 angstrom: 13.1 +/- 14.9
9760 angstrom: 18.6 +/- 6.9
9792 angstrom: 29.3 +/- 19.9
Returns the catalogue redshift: 0.80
